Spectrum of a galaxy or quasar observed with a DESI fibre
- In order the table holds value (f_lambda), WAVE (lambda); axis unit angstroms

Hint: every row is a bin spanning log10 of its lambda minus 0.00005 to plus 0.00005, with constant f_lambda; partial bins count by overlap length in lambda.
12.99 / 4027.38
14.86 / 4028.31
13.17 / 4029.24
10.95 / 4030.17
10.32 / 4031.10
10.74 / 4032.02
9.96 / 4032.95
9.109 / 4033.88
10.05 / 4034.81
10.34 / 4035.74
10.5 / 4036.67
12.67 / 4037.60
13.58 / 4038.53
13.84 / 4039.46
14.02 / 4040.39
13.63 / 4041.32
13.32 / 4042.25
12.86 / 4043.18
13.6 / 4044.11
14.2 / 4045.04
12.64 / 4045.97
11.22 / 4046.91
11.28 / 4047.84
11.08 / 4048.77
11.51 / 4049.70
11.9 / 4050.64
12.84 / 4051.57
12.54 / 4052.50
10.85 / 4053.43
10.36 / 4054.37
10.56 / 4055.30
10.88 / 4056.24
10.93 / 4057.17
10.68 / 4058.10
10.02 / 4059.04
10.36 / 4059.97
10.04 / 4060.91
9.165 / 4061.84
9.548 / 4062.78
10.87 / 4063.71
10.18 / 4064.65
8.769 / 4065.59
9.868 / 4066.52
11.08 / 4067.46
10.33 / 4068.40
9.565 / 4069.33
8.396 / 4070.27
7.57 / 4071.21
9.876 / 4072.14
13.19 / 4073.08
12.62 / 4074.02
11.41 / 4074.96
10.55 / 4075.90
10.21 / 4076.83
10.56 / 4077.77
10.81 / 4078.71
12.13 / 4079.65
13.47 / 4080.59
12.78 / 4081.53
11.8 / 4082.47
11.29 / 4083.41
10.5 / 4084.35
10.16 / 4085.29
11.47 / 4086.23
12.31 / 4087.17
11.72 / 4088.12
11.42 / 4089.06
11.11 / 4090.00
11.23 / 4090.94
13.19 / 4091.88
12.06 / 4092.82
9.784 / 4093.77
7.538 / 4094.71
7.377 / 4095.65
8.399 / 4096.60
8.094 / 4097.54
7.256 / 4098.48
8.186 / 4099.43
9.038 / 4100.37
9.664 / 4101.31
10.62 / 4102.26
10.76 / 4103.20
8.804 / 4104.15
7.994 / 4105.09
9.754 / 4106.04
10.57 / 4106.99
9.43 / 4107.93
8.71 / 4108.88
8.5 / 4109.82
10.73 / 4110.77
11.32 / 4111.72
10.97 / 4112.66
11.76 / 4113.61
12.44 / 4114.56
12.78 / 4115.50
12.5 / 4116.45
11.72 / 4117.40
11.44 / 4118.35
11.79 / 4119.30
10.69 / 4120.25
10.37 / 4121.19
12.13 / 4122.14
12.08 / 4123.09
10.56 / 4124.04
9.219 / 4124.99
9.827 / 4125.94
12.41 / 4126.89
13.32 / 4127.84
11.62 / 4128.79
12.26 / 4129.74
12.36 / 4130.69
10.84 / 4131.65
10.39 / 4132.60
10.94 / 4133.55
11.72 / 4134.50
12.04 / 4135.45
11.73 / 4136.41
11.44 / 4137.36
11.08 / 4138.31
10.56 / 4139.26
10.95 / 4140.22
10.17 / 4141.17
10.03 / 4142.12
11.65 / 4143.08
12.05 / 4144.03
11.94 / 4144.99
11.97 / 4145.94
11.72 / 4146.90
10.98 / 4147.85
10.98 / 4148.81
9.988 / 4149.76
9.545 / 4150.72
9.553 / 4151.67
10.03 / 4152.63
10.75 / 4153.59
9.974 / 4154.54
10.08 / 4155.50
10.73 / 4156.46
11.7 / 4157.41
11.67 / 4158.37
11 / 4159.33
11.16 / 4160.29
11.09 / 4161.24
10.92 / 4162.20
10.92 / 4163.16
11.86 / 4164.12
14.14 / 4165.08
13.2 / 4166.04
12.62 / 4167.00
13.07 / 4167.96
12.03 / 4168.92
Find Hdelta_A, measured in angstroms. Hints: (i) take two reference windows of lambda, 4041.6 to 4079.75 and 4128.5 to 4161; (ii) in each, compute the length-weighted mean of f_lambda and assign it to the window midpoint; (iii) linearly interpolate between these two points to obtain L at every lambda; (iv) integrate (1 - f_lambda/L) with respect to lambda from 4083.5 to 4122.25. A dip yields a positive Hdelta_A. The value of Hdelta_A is 2.2 angstroms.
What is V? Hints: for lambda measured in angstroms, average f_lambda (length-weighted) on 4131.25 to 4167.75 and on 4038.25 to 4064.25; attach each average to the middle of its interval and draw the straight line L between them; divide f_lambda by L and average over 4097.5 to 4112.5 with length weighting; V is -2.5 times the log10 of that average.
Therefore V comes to 0.21 mag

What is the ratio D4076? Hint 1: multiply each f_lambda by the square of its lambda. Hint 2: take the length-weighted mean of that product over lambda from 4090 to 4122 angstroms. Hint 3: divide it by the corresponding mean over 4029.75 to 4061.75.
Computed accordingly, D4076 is 0.91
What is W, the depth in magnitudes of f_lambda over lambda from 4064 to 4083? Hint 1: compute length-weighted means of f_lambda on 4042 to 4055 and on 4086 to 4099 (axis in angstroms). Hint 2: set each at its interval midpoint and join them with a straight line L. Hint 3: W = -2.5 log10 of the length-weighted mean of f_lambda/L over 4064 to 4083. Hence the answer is 0.02 mag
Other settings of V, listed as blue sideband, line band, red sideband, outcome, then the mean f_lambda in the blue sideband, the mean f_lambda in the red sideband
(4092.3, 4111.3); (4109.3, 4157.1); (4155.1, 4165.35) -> -0.08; 9.18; 11.3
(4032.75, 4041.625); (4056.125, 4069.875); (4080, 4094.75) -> 0.15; 11.8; 11.5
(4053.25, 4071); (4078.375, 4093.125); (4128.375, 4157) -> -0.14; 10.1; 11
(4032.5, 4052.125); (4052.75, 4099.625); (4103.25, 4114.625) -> 0.06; 12.1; 10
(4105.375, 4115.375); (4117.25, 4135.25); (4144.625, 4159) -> -0.08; 10.5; 10.8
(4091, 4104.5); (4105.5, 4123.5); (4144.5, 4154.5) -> -0.12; 9.4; 10.7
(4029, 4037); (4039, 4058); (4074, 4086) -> -0.13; 10.5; 11.4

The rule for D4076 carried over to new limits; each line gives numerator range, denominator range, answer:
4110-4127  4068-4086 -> 1.06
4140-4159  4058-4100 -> 1.08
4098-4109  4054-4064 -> 0.92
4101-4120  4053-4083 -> 1.02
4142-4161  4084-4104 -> 1.11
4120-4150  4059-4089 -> 1.08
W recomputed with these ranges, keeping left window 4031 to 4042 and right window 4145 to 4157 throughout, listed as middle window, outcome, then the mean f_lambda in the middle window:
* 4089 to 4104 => 0.15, 9.67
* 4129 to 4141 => -0.06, 11.3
